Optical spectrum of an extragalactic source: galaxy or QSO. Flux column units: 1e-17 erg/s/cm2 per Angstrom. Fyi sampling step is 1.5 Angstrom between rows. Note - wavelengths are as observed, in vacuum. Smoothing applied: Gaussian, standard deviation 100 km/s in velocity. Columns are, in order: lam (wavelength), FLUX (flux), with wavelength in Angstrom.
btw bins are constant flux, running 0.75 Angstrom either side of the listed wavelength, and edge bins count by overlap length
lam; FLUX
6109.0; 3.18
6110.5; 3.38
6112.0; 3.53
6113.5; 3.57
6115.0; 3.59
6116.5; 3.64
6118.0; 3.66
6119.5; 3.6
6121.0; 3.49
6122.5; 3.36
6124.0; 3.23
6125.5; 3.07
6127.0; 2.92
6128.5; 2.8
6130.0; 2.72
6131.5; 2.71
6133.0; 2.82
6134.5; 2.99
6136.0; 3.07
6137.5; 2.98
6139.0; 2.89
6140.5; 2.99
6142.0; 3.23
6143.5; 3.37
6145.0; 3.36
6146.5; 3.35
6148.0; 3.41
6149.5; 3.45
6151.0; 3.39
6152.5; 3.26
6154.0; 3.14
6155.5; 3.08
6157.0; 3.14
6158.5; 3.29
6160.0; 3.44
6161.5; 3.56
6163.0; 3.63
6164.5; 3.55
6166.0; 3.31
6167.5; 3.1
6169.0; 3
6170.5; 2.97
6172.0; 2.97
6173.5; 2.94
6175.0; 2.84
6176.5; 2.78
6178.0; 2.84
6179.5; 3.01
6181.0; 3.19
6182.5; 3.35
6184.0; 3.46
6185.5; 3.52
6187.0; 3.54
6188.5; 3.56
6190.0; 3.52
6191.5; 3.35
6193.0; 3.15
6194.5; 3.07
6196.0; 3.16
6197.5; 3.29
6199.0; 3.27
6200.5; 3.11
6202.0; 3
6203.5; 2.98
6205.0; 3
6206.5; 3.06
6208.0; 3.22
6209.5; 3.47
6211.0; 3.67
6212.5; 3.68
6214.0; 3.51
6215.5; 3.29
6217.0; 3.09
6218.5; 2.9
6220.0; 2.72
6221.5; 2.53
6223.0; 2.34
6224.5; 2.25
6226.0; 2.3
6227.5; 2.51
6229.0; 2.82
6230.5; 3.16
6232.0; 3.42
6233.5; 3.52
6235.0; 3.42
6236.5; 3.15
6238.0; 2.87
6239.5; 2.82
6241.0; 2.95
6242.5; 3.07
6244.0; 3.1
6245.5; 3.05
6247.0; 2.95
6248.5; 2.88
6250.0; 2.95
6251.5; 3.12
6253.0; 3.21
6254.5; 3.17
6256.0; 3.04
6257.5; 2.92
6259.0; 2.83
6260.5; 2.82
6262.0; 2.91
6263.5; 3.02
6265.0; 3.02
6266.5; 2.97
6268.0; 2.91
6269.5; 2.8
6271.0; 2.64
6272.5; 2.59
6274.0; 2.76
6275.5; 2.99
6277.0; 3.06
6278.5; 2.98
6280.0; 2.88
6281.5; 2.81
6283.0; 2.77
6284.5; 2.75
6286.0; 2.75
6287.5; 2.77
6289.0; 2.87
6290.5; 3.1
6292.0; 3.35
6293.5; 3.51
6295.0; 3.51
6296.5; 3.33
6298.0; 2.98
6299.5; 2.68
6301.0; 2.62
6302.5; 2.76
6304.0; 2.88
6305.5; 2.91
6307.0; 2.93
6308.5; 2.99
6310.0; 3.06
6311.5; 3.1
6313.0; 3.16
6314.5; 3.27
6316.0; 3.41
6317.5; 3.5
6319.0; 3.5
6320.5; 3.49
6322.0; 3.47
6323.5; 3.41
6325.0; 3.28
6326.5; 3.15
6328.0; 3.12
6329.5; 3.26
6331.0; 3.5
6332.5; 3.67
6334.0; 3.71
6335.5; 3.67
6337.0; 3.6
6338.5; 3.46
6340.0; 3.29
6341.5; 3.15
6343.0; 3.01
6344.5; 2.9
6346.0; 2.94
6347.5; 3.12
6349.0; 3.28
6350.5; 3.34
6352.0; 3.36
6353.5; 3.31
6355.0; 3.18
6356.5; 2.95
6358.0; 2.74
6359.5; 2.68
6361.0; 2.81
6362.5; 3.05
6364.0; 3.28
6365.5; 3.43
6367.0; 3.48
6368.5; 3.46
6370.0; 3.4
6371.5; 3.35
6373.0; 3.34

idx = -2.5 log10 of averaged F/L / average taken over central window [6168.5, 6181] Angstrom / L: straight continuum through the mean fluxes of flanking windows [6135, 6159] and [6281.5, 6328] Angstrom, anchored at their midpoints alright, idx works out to 0.09 mag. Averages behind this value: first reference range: 3.21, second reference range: 3.1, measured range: 2.93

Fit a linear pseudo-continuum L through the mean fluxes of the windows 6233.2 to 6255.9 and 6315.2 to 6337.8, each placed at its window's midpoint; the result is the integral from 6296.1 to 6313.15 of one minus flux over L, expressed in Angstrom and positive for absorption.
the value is 2.1 Angstrom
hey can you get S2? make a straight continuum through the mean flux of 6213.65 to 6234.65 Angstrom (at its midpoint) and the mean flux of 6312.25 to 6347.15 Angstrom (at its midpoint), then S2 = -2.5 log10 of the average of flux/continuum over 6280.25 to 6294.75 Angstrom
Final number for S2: 0.06 mag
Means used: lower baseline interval 2.88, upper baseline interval 3.34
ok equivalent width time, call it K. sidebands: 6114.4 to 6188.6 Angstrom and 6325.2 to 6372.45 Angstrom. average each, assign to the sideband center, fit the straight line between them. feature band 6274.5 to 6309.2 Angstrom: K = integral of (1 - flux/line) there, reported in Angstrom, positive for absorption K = 2.93 Angstrom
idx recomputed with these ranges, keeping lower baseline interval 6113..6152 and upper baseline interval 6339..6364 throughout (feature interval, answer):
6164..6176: 0.04 mag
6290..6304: 0.01 mag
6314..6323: -0.11 mag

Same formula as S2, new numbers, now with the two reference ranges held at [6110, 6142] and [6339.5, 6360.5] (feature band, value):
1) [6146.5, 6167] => -0.059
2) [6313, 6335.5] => -0.105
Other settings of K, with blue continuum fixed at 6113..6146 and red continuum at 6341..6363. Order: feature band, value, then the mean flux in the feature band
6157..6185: -0.20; 3.18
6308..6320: -0.72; 3.26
